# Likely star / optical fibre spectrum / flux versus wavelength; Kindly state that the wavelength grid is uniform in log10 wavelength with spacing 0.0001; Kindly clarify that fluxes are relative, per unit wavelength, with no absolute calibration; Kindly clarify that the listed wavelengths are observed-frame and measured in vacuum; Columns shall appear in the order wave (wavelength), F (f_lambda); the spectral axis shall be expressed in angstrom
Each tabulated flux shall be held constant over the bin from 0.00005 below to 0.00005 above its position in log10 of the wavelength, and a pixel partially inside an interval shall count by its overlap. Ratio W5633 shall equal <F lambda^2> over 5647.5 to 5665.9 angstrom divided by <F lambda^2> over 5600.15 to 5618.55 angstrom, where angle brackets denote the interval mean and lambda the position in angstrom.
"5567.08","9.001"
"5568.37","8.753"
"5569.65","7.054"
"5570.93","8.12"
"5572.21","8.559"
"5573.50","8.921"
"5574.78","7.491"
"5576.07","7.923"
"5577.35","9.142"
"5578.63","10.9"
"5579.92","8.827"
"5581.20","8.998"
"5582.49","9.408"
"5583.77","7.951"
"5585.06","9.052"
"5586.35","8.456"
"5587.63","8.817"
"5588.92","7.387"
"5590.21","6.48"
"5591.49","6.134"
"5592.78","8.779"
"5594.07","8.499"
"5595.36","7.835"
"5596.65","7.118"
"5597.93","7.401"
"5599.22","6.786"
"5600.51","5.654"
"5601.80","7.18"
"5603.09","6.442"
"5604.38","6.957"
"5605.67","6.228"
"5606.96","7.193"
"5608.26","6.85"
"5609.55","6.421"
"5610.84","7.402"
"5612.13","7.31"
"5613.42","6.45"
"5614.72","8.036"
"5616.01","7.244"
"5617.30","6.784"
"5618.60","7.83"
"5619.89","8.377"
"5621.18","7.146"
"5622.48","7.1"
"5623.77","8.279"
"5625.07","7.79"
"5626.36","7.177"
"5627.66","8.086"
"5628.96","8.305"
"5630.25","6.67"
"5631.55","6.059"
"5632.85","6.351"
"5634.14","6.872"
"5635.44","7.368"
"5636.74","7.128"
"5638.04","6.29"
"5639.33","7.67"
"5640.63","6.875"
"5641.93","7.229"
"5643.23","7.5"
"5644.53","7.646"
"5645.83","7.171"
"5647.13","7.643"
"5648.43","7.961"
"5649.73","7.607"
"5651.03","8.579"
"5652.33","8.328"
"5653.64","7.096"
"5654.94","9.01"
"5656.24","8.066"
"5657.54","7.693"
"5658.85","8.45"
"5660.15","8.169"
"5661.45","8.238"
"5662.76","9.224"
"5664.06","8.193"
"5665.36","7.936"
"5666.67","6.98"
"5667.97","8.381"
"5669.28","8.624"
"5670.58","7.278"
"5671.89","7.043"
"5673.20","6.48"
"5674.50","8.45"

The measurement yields 1.2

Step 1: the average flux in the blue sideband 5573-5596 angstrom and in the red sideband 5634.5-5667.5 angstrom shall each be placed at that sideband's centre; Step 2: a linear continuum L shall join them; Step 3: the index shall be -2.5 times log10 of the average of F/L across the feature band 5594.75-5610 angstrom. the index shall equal 0.20 mag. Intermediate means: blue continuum 8.39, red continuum 7.76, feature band 6.84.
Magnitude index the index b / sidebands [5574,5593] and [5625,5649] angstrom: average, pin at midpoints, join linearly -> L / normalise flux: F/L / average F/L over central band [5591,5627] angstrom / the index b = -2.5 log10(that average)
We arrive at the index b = 0.09 mag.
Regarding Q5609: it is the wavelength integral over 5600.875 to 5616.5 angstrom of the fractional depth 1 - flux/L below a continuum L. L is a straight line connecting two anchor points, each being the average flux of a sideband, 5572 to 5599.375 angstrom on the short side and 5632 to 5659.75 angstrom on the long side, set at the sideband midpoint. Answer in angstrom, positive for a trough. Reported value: 2.0 angstrom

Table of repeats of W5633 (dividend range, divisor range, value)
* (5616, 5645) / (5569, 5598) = 0.90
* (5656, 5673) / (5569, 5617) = 1.06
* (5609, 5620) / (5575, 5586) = 0.82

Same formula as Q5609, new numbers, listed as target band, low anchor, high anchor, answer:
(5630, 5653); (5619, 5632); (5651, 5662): 1.7 angstrom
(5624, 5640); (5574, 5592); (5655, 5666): 2.2 angstrom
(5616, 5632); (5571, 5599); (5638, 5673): 1.1 angstrom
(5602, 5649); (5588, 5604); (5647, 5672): 2.2 angstrom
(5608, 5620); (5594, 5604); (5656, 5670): 0.1 angstrom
